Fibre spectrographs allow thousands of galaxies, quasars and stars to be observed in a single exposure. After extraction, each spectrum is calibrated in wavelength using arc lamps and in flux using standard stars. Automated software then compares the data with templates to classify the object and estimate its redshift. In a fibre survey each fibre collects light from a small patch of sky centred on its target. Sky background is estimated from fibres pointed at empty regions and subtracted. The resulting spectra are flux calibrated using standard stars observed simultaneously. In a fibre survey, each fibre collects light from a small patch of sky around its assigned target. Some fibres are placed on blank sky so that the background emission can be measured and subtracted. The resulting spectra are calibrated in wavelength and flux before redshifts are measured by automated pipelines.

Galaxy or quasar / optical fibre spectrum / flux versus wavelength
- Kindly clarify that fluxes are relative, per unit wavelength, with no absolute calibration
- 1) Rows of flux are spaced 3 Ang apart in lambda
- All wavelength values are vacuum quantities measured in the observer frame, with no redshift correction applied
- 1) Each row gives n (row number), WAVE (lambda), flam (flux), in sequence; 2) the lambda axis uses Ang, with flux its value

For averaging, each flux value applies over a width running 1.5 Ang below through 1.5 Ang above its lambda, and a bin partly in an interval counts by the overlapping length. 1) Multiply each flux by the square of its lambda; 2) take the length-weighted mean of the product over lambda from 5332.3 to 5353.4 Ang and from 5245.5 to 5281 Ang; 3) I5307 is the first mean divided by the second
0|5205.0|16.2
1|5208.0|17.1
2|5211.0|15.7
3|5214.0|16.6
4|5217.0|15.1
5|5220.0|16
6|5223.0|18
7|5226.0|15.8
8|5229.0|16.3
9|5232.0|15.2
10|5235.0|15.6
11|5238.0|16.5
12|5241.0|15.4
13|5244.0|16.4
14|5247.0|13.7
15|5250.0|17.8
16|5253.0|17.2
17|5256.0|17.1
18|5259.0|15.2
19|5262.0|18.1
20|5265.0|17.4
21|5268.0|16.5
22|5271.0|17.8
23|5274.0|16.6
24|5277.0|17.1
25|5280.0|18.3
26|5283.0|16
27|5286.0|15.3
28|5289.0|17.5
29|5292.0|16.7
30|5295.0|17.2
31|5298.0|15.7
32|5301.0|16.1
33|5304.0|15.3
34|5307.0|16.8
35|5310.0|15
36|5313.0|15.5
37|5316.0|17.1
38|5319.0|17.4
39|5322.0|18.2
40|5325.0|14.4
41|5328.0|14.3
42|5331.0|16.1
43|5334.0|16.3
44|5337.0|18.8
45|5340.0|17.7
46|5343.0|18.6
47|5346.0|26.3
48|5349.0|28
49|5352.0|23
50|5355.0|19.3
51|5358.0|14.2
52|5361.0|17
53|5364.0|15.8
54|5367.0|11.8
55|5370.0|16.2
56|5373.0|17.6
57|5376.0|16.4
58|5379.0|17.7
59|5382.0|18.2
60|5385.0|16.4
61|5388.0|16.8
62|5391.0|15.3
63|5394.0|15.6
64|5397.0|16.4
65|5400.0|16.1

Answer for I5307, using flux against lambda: 1.29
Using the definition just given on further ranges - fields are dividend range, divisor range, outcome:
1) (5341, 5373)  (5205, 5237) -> 1.23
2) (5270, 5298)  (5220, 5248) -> 1.08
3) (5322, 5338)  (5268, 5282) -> 0.95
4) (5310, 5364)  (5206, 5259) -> 1.17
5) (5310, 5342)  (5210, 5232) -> 1.07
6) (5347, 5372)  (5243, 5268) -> 1.15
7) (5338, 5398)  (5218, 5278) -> 1.14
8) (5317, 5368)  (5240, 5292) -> 1.12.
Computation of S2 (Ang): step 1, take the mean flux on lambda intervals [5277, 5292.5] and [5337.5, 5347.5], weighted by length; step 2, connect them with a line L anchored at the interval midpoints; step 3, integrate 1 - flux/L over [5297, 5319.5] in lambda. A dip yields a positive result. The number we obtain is 2.8 Ang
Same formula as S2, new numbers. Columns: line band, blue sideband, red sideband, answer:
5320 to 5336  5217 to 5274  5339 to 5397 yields 1.3 Ang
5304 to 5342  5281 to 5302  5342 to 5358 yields 6.1 Ang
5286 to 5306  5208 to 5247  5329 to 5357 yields 2.3 Ang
